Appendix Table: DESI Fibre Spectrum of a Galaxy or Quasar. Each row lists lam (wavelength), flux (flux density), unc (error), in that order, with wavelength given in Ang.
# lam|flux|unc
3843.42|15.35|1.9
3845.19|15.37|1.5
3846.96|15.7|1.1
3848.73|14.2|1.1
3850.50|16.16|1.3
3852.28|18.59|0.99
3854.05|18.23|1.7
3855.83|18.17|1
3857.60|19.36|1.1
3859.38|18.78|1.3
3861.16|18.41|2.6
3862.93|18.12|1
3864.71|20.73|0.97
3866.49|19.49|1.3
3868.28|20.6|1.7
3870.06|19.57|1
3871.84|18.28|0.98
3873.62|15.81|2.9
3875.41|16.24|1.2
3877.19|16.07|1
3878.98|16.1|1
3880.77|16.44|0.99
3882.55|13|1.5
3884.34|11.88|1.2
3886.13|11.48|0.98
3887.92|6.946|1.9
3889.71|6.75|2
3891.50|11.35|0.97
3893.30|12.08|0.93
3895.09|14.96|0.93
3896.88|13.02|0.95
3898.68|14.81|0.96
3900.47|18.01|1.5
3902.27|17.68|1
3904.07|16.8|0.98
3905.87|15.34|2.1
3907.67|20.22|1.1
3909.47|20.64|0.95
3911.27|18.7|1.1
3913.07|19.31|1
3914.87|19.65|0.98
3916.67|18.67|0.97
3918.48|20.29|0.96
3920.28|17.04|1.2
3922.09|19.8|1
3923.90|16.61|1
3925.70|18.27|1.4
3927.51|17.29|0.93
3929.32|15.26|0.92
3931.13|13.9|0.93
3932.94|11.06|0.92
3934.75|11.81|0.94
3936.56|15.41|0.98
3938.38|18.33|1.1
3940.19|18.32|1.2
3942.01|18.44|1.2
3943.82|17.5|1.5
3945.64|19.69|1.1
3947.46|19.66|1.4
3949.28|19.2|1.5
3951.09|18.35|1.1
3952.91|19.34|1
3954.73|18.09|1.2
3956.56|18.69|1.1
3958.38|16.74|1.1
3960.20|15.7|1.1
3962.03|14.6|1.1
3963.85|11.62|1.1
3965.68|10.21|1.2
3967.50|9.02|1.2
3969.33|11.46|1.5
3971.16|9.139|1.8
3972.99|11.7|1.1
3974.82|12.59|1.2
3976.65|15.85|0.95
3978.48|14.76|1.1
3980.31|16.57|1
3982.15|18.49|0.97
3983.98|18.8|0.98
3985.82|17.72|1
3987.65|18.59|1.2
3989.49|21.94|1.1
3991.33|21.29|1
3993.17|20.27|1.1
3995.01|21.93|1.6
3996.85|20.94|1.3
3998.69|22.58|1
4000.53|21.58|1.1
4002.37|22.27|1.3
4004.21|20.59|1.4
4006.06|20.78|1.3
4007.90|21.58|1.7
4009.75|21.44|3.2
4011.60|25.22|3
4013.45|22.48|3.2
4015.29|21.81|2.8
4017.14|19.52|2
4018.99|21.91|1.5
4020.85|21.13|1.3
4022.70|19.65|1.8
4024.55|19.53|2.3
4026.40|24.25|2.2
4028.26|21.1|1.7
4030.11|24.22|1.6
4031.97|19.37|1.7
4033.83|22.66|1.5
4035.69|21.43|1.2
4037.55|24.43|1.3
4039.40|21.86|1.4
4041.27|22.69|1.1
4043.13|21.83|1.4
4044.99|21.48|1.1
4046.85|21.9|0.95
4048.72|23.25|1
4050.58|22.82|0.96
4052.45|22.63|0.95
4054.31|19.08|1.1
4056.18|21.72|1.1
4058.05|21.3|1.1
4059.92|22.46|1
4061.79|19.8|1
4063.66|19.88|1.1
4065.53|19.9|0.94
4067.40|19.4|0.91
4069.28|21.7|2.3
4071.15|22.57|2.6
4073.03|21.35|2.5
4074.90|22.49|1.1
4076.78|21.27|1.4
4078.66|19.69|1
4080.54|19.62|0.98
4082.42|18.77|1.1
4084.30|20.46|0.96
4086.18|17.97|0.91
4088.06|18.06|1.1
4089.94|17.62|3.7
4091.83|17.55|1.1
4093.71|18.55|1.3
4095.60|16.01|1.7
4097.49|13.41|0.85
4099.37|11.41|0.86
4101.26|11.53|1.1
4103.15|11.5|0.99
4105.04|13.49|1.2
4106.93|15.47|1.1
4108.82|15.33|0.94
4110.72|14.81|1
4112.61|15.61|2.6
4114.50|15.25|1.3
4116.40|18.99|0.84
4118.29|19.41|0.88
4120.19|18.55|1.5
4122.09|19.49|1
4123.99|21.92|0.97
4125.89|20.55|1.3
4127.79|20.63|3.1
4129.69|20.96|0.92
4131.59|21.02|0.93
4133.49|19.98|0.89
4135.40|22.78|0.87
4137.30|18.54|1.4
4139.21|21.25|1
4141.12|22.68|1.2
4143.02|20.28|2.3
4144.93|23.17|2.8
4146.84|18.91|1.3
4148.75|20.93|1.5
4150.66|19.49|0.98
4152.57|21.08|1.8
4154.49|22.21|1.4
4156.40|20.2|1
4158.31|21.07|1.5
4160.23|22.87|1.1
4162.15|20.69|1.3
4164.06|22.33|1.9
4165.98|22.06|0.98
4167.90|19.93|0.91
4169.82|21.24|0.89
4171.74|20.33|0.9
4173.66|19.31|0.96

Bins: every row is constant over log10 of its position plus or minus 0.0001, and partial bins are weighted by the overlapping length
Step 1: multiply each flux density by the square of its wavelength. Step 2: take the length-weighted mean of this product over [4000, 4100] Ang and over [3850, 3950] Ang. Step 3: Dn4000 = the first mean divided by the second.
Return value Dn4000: 1.3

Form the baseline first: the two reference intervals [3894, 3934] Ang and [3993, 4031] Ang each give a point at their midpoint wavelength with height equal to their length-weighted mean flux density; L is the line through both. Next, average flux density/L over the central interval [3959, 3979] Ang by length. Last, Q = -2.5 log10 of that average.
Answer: 0.50 mag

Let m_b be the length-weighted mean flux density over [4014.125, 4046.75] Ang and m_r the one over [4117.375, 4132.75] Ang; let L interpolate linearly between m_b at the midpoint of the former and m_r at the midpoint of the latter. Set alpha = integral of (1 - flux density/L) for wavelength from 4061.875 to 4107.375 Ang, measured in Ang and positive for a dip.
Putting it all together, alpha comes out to 6.5 Ang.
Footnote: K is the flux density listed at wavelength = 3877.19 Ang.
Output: 16.07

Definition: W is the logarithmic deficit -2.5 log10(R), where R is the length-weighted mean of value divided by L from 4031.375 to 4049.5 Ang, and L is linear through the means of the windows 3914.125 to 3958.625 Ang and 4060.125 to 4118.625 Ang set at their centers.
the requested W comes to -0.24 mag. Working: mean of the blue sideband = 17.5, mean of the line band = 22.1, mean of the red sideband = 17.7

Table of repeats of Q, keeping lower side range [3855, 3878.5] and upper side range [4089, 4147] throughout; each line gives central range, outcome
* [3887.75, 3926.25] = 0.121 mag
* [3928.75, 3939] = 0.278 mag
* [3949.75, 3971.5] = 0.238 mag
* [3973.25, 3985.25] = 0.141 mag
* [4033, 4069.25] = -0.194 mag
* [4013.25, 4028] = -0.171 mag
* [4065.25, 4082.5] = -0.155 mag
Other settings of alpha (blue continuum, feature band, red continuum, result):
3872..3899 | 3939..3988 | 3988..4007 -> 7.3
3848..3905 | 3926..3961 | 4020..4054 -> 2.7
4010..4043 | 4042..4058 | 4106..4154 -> -0.3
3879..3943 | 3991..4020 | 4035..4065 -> -2.7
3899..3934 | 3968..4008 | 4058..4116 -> -1.0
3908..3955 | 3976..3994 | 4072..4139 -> -0.6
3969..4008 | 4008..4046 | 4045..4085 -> -4.3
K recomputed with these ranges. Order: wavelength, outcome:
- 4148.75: 20.93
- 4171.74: 20.33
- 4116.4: 18.99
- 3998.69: 22.58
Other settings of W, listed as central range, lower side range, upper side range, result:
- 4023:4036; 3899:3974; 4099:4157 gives -0.23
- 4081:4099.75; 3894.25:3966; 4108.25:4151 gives 0.11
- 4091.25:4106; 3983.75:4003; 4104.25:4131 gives 0.29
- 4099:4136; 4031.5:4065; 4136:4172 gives 0.21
